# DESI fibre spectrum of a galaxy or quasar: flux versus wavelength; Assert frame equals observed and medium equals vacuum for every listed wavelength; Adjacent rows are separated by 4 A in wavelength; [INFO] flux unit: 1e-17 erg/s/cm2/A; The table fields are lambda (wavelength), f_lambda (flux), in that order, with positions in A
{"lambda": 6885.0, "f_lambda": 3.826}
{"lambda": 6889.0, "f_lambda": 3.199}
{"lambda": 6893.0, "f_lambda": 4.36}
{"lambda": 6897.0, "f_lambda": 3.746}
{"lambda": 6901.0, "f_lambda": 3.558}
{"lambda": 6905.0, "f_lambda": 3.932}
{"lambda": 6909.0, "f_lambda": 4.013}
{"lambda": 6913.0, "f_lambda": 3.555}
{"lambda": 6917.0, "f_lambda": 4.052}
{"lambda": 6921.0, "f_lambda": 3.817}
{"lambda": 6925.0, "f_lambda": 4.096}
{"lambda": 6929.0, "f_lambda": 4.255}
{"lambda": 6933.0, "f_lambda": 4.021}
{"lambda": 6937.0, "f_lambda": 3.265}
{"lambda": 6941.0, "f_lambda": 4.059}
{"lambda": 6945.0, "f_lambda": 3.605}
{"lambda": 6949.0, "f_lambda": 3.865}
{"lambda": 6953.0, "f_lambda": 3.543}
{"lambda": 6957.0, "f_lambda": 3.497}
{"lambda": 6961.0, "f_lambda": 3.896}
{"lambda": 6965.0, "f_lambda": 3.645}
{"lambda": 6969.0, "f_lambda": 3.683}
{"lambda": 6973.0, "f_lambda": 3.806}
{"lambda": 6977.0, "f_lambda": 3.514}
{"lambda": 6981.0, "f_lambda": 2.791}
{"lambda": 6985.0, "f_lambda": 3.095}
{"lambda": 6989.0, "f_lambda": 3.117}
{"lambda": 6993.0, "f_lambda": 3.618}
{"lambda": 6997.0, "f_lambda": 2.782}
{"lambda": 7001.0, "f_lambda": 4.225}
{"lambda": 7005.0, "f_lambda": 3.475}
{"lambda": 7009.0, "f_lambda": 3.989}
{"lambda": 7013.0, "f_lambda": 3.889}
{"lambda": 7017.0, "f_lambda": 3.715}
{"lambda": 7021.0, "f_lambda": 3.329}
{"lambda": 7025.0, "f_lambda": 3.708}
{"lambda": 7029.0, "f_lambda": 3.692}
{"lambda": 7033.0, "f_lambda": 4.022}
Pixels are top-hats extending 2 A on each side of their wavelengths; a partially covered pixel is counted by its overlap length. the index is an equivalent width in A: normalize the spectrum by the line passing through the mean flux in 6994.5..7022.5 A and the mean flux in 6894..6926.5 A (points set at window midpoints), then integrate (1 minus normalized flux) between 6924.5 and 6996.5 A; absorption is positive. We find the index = 2.7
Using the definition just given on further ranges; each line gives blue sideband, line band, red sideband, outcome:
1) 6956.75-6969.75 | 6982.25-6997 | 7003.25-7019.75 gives 2.16 A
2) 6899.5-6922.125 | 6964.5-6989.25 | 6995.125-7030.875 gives 2.21 A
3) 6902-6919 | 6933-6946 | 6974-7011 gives 0.01 A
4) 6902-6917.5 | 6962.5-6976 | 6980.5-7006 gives -0.89 A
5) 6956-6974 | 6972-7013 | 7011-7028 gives 2.58 A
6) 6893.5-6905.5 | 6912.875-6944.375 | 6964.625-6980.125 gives -1.51 A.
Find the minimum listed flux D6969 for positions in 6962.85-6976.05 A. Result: 3.645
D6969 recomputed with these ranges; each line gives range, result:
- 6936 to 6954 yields 3.265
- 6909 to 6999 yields 2.782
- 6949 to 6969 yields 3.497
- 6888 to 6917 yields 3.199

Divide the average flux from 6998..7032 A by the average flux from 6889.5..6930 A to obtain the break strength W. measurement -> 0.96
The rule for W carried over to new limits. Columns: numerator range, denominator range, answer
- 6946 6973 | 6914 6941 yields 0.94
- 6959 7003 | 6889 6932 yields 0.89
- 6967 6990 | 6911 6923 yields 0.88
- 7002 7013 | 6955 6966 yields 1.03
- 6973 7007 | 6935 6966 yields 0.91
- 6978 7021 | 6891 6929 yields 0.88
